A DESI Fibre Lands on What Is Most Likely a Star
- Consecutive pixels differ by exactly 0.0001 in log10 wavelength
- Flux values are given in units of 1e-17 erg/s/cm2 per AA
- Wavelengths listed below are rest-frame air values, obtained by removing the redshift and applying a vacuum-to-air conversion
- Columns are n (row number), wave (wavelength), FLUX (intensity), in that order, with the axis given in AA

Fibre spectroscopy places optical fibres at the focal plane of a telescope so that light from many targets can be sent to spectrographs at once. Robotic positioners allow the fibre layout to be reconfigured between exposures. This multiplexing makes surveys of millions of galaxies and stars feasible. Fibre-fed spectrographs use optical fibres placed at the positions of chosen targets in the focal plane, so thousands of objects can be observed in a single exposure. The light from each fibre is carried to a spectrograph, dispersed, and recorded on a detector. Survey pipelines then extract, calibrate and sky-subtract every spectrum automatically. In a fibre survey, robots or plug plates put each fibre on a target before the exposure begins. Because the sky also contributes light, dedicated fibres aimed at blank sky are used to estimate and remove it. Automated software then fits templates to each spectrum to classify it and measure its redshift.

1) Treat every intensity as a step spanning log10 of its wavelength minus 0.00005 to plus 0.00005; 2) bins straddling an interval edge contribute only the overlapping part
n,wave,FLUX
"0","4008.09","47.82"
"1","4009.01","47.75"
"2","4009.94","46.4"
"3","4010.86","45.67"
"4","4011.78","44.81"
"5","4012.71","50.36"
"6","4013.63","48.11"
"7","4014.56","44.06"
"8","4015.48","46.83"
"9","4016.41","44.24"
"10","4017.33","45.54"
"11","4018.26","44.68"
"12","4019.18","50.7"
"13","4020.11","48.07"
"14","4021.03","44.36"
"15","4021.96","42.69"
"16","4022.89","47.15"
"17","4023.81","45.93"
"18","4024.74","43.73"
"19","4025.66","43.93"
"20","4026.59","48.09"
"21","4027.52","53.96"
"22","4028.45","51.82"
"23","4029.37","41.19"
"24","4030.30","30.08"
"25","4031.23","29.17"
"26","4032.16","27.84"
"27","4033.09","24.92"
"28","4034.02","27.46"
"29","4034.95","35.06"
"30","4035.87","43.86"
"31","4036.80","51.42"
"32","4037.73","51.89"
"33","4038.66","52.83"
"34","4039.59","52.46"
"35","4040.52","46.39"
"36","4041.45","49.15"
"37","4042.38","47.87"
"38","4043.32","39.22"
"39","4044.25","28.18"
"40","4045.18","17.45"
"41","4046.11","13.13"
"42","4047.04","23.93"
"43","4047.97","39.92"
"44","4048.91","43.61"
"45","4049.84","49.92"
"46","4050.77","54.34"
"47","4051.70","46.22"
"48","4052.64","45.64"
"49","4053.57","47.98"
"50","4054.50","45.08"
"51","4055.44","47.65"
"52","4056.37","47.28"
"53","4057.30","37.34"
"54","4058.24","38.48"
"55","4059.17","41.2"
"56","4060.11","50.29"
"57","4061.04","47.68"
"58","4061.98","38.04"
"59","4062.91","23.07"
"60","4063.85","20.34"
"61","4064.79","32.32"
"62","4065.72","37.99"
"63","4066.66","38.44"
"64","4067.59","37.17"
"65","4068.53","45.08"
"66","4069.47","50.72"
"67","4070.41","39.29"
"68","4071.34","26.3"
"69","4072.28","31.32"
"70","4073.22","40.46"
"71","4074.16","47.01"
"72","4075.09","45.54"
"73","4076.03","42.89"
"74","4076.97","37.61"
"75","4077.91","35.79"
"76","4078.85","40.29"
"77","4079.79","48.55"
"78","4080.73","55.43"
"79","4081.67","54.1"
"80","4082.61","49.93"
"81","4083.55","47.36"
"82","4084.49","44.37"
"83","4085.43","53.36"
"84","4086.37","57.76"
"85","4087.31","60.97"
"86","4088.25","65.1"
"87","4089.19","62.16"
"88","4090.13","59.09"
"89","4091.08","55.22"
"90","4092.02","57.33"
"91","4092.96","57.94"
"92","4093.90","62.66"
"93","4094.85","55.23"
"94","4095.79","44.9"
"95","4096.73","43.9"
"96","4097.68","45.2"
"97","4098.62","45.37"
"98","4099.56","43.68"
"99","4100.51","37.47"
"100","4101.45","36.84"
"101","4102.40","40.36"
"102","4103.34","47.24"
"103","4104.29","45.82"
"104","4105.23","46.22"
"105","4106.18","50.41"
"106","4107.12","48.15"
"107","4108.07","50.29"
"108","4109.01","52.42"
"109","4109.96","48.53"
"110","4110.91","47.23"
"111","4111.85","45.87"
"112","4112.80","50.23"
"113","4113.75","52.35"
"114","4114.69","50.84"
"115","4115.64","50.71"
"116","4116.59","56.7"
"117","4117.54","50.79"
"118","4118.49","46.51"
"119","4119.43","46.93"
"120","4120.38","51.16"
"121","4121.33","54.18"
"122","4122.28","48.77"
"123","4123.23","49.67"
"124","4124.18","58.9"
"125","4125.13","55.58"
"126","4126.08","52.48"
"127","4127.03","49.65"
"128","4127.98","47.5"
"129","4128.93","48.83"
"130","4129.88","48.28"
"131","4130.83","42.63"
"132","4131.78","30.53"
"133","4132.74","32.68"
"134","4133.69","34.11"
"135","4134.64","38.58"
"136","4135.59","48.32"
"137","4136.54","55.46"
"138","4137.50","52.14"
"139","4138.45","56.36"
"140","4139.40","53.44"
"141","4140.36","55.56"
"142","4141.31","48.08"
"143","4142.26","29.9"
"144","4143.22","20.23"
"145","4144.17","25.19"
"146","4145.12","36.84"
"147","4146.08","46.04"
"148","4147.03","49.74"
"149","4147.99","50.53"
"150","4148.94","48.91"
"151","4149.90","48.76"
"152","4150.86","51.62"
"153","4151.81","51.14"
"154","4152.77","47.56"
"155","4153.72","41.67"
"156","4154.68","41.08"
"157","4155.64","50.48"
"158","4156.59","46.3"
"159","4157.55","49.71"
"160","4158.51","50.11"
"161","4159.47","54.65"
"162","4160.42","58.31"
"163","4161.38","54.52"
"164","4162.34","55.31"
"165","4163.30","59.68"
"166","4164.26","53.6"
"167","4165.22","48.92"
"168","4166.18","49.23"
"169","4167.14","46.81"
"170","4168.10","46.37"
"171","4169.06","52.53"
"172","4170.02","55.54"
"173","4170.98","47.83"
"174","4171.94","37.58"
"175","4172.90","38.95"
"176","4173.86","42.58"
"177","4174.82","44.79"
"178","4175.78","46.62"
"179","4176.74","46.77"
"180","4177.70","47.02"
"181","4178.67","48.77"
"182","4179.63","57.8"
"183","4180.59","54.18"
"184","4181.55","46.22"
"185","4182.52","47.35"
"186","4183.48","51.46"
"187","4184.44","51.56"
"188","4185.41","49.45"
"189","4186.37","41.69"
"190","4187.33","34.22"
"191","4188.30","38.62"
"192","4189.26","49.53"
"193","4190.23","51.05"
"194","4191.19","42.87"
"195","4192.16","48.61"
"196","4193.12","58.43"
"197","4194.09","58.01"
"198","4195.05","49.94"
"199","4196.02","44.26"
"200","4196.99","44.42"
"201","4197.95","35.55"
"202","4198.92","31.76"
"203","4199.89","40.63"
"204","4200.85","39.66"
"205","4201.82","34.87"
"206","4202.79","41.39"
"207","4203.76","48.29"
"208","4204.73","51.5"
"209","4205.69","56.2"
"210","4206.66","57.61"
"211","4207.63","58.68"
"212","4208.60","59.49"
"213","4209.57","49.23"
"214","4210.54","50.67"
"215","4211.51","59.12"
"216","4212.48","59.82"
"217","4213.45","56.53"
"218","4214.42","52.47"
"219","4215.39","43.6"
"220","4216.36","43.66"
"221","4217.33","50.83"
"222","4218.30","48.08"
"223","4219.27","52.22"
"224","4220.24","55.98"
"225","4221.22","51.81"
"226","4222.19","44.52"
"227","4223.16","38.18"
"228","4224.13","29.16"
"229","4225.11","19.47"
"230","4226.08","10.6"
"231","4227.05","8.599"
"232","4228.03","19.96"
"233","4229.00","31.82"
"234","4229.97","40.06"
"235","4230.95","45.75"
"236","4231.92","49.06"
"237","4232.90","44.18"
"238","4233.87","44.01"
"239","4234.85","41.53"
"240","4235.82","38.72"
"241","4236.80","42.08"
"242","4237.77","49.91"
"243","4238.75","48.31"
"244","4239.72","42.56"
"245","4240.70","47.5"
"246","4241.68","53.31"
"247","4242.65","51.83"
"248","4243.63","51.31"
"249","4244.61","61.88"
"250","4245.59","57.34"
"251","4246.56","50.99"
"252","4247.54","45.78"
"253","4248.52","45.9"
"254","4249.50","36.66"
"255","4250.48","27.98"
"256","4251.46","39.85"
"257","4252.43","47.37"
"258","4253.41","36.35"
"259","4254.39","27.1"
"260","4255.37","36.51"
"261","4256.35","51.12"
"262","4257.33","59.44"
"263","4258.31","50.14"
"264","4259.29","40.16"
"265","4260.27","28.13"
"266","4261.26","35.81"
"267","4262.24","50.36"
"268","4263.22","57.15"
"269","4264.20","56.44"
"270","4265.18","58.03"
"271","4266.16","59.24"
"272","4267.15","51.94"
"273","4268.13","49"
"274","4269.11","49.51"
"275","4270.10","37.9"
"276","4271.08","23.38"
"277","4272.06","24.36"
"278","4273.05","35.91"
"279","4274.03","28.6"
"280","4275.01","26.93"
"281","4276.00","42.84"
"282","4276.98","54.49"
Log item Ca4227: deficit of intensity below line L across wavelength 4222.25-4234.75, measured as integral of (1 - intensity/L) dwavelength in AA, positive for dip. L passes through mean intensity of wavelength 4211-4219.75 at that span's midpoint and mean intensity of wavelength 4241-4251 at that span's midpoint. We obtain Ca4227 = 4.4 AA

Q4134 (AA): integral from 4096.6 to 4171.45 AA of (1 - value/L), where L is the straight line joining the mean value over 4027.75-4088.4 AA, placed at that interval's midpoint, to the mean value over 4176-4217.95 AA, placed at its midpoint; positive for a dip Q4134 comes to -3.7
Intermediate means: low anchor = 41.7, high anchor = 48.5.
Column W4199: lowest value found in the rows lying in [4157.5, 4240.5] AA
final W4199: 8.599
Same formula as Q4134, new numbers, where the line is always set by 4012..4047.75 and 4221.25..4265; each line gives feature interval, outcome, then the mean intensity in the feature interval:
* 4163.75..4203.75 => -4.3 AA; 46.3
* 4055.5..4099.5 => -4.2 AA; 45.6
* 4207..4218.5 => -3.0 AA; 52.9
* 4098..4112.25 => -1.4 AA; 45.7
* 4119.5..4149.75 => -3.0 AA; 45.8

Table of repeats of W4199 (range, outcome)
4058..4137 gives 20.34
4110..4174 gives 20.23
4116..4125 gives 46.51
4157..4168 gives 46.81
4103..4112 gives 45.82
